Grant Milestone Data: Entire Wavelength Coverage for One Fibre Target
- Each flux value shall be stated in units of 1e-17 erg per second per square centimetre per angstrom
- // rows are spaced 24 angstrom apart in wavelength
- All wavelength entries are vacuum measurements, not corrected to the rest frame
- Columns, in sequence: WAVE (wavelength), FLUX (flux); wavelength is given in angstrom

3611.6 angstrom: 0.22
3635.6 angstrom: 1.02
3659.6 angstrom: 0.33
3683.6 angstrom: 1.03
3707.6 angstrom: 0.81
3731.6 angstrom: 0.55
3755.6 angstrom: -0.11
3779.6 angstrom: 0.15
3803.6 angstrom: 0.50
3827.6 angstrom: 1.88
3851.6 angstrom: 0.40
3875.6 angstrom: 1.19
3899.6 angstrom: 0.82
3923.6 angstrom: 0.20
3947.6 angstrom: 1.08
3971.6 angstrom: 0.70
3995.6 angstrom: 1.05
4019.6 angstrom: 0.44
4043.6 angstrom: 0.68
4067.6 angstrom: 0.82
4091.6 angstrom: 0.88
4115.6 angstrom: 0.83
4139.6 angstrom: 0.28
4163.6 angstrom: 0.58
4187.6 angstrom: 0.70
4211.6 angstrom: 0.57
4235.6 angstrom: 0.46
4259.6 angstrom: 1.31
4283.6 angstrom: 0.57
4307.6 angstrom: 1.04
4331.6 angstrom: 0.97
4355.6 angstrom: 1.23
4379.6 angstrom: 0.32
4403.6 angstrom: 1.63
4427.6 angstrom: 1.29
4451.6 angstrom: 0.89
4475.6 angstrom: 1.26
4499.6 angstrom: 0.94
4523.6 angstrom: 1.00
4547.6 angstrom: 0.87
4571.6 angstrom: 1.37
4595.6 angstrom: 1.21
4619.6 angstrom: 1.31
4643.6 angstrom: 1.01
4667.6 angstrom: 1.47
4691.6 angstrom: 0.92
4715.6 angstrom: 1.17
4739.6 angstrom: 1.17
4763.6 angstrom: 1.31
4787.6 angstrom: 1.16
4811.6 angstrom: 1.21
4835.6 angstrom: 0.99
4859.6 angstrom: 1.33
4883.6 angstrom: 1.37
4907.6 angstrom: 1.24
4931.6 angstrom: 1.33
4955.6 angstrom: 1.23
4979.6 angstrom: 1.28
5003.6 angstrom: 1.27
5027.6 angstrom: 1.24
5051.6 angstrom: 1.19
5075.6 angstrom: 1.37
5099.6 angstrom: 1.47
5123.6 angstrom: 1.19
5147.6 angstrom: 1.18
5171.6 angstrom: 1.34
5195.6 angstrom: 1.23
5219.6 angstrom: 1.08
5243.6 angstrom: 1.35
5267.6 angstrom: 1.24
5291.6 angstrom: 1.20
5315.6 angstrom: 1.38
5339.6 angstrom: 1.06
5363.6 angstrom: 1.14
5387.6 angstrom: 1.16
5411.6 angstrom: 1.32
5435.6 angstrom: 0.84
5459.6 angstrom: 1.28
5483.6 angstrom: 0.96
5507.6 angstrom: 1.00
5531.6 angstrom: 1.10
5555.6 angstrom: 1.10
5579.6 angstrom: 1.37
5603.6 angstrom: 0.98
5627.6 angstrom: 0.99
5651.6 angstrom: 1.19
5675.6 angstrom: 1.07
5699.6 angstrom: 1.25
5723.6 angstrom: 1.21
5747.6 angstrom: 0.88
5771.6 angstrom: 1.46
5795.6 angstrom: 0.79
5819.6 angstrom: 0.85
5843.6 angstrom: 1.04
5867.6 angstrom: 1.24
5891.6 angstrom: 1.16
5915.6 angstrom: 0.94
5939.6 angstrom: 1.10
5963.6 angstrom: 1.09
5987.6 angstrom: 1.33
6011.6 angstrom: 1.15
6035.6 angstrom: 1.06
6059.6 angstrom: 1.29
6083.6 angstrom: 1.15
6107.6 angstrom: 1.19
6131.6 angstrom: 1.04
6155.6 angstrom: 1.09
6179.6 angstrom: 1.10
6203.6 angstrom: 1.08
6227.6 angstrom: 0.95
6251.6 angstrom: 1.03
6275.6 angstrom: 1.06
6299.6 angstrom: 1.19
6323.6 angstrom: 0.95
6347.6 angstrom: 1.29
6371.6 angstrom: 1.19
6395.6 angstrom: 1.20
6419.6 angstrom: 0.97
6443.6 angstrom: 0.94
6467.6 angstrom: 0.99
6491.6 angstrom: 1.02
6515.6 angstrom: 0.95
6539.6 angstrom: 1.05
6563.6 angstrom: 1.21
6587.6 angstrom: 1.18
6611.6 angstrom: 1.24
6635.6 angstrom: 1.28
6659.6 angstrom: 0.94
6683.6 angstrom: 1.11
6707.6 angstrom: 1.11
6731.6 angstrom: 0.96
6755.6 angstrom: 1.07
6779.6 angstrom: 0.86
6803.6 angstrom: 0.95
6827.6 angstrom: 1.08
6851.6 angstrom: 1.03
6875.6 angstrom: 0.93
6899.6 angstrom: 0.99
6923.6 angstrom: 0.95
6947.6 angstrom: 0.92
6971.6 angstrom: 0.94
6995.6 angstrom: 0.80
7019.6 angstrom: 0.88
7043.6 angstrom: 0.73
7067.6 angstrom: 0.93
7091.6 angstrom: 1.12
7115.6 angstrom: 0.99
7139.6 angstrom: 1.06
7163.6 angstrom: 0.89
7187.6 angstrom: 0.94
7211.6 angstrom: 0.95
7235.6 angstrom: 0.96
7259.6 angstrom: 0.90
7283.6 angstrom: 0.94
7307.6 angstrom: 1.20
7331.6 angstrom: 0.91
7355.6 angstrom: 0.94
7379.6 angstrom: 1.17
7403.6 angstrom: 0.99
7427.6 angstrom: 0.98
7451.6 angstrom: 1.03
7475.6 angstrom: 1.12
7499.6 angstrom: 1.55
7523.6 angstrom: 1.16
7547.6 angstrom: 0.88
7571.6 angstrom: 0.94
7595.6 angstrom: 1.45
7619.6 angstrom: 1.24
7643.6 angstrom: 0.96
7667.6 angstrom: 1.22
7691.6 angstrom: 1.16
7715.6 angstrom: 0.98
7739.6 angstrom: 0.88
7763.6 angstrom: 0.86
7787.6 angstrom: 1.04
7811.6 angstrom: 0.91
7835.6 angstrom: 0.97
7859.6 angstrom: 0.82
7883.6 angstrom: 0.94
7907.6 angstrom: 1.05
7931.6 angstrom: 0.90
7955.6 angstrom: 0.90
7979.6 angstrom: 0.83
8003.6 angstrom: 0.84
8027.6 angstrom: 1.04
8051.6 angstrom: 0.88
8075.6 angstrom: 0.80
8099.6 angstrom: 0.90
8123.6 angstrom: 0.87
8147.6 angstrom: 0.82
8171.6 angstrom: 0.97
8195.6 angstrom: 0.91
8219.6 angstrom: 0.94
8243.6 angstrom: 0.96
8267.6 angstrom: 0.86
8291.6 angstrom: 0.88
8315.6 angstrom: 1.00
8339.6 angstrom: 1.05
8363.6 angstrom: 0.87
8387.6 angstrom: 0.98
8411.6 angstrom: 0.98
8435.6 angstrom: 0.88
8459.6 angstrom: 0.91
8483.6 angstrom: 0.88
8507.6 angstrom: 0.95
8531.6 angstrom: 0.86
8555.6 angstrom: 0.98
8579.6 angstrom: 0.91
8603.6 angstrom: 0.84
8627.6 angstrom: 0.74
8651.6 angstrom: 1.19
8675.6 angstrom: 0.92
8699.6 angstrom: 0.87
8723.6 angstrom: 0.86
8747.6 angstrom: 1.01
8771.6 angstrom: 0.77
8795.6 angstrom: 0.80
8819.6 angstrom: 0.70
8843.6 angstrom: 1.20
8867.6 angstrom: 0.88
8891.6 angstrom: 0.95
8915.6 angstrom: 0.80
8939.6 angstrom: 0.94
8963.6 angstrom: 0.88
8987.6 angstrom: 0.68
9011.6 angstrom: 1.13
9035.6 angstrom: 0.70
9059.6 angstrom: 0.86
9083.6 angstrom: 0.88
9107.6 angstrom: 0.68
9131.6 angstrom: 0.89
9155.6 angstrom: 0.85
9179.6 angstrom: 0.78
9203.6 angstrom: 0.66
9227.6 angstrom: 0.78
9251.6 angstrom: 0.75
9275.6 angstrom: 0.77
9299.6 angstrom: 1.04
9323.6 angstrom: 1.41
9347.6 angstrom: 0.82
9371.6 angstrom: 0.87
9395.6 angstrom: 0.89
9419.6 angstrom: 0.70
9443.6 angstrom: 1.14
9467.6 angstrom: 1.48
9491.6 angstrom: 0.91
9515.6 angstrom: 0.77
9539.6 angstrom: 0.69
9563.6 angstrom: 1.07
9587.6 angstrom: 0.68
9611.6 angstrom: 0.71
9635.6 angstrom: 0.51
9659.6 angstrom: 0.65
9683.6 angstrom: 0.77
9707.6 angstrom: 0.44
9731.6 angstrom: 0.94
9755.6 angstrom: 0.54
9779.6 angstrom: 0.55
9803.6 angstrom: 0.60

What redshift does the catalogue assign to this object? 0.141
